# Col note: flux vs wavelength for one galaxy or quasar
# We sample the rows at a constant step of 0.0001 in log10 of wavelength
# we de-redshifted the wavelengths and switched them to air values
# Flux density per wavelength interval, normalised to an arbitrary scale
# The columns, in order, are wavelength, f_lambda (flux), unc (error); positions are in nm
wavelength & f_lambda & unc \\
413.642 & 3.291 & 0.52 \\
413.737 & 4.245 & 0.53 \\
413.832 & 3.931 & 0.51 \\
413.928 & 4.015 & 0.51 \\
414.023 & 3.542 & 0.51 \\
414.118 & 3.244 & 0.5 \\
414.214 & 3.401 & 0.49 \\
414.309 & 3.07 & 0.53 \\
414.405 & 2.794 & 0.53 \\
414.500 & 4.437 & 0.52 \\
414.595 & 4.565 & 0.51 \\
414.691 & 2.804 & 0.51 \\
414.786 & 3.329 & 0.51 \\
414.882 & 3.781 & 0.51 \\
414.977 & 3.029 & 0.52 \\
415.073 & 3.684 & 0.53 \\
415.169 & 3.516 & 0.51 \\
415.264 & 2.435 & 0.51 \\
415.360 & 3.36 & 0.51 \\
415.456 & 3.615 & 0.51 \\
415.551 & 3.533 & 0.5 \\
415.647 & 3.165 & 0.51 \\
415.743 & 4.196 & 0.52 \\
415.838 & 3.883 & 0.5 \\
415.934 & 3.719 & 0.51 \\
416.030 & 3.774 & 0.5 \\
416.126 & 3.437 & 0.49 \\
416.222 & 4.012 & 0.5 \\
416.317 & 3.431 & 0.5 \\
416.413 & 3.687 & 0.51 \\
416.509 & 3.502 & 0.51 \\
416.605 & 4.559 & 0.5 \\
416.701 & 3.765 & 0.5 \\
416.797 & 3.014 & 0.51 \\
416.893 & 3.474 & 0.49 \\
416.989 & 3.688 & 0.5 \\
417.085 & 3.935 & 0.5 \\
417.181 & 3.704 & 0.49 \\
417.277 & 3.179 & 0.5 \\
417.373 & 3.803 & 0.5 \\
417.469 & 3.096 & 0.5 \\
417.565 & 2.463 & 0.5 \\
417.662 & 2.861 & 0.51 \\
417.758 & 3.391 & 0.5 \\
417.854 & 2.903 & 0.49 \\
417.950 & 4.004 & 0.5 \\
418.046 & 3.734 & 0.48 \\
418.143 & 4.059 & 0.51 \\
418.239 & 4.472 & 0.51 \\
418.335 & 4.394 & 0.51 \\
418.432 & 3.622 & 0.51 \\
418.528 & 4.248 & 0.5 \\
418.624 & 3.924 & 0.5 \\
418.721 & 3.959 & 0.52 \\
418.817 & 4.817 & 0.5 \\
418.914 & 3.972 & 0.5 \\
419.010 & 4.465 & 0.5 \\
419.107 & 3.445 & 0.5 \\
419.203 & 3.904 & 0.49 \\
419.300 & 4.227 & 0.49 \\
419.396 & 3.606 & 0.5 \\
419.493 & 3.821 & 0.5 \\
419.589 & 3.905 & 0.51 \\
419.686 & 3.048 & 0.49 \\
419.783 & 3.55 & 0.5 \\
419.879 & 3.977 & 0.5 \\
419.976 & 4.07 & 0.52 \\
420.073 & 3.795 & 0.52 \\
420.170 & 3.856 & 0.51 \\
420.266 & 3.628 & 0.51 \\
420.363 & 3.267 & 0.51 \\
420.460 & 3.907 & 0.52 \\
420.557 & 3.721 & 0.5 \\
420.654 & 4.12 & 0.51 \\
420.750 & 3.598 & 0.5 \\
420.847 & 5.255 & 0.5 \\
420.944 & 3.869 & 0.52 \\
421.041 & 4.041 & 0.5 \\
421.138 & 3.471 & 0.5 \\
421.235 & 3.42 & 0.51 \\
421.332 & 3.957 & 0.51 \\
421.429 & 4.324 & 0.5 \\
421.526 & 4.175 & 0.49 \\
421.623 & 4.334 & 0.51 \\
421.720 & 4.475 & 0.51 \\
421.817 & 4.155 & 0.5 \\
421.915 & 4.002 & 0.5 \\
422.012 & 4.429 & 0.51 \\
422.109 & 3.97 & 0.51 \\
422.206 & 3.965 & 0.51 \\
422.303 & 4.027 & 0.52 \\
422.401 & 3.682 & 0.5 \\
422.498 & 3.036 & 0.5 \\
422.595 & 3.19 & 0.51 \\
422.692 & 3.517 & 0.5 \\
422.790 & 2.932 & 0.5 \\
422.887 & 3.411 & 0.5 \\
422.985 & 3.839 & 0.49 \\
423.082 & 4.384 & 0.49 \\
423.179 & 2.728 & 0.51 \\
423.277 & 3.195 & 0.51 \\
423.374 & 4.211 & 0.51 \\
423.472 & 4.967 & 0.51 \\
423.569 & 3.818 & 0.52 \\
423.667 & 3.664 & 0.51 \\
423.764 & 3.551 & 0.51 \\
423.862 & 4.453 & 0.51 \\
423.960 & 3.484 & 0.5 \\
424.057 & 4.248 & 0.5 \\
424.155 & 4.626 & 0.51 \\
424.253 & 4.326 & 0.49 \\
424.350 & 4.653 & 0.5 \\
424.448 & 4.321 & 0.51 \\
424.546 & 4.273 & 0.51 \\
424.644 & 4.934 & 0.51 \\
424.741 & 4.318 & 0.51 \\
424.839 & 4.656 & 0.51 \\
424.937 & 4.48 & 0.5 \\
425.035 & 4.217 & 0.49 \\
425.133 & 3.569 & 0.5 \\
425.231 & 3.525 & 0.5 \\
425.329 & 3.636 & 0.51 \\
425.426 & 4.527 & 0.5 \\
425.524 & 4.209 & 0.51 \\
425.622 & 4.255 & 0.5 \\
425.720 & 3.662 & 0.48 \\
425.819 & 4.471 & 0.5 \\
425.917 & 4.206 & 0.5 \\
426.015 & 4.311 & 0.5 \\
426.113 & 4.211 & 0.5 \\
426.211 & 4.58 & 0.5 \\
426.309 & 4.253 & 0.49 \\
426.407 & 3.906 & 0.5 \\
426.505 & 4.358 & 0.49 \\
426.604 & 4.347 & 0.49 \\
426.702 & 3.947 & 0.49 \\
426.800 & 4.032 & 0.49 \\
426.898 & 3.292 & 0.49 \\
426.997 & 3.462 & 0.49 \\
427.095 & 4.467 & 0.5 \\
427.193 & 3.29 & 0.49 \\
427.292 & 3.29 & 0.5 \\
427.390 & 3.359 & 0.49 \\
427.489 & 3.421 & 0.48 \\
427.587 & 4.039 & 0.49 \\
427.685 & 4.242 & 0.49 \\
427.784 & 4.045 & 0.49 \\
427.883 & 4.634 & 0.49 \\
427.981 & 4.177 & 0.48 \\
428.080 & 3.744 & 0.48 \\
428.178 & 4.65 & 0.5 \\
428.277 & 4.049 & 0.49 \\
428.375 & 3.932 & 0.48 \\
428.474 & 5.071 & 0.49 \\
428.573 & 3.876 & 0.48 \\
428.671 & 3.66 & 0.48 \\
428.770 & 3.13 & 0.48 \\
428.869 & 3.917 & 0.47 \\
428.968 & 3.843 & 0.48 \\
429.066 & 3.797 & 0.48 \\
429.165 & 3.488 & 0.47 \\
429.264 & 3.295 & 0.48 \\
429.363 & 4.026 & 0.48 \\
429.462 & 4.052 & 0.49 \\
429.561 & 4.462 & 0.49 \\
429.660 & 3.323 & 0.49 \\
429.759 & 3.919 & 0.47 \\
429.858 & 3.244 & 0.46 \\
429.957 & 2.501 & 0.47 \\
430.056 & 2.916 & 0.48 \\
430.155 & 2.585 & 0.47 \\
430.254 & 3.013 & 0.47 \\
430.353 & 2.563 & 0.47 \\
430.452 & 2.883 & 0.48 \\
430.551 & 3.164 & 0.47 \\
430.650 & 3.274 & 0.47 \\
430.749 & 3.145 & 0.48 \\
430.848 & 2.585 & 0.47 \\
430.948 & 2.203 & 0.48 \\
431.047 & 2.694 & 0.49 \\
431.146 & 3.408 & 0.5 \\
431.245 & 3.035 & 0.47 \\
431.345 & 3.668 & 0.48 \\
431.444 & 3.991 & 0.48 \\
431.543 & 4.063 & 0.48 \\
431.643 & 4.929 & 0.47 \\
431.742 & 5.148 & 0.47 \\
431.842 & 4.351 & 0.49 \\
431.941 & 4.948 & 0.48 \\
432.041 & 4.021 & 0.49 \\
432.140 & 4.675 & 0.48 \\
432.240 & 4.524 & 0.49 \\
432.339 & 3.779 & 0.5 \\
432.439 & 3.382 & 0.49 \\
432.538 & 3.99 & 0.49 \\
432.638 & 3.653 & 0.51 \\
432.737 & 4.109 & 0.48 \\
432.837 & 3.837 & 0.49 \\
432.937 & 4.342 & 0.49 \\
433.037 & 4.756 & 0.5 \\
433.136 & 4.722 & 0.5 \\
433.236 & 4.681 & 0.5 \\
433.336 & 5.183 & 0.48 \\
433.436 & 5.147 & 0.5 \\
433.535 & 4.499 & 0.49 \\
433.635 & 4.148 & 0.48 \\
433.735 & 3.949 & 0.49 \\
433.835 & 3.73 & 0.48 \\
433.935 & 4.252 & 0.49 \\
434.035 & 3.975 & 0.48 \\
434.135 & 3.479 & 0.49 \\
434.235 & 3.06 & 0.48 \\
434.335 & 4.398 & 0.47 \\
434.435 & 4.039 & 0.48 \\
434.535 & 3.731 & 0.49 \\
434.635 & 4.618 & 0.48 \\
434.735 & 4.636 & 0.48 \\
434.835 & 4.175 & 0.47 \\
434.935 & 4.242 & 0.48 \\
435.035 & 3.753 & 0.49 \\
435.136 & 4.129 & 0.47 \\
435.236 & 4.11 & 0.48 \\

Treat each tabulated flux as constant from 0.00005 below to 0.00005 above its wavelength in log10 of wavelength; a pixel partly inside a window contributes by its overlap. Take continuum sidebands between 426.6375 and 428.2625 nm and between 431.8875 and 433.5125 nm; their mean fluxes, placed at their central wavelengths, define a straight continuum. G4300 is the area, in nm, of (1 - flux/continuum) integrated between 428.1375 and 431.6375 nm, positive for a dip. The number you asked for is 0.53 nm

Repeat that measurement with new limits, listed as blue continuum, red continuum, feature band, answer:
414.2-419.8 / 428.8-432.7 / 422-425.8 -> -0.363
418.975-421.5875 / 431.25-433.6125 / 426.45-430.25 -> 0.364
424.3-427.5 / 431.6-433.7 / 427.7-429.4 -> 0.099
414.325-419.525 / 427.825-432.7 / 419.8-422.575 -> -0.194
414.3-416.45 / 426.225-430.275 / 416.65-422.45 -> -0.335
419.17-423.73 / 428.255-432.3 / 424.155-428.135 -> -0.388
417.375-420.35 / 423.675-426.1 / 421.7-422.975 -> 0.087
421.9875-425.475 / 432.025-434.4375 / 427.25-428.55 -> 0.002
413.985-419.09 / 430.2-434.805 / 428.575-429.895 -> 0.051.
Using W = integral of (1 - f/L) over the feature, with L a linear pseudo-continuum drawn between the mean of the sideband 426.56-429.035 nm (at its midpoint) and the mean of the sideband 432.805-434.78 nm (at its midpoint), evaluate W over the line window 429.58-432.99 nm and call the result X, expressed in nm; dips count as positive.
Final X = 0.44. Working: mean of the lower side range 3.92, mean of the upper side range 4.26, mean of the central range 3.59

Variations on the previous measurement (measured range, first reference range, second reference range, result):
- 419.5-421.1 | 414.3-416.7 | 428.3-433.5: -0.087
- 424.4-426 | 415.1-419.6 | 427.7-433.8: -0.177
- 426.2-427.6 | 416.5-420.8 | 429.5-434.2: -0.023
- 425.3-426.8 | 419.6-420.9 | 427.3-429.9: -0.124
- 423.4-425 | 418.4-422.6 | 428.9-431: -0.278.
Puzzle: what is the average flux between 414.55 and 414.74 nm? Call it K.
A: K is 3.67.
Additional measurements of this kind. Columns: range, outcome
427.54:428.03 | 4.23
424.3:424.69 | 4.54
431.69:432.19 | 4.63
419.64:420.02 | 3.66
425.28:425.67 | 4.17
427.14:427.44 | 3.32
